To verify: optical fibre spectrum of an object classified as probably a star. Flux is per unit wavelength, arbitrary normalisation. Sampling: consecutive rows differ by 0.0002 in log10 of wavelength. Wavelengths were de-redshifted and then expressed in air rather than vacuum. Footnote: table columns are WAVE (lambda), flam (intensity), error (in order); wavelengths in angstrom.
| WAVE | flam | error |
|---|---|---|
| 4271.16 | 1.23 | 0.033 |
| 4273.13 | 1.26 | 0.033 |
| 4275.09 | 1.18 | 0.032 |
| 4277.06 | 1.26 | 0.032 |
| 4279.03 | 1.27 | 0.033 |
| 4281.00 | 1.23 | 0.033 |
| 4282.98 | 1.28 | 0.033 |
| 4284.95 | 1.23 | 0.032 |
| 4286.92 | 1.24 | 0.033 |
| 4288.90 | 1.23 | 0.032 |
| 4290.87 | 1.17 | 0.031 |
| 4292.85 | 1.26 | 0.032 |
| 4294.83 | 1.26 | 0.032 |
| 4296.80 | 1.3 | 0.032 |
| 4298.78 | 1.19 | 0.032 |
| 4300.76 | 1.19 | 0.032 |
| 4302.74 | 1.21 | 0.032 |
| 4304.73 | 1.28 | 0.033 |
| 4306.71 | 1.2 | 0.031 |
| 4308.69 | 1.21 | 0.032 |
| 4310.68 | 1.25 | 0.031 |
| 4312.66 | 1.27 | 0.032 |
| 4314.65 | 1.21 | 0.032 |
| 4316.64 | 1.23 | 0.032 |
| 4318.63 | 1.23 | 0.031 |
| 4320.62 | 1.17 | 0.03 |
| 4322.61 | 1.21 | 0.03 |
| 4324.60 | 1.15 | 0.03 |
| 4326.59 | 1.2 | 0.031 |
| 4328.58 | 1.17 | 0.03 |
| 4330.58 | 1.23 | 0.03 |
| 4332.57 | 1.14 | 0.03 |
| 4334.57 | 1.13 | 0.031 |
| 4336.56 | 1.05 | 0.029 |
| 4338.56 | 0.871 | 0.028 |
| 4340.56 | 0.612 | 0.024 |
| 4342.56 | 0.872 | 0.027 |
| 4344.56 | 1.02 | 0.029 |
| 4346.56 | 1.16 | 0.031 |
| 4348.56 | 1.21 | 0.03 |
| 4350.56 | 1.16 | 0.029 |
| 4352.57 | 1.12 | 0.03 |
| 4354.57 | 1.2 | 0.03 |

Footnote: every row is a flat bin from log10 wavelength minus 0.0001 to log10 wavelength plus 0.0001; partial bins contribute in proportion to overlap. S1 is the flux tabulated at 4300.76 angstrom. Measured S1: 1.19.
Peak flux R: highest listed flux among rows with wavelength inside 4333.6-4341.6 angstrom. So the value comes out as 1.13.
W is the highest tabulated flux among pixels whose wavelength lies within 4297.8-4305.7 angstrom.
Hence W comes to 1.28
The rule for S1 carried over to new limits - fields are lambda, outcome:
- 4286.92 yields 1.24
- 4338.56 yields 0.871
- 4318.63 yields 1.23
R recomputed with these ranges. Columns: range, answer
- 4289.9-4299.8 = 1.3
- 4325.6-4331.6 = 1.23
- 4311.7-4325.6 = 1.27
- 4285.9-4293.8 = 1.26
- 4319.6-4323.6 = 1.21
